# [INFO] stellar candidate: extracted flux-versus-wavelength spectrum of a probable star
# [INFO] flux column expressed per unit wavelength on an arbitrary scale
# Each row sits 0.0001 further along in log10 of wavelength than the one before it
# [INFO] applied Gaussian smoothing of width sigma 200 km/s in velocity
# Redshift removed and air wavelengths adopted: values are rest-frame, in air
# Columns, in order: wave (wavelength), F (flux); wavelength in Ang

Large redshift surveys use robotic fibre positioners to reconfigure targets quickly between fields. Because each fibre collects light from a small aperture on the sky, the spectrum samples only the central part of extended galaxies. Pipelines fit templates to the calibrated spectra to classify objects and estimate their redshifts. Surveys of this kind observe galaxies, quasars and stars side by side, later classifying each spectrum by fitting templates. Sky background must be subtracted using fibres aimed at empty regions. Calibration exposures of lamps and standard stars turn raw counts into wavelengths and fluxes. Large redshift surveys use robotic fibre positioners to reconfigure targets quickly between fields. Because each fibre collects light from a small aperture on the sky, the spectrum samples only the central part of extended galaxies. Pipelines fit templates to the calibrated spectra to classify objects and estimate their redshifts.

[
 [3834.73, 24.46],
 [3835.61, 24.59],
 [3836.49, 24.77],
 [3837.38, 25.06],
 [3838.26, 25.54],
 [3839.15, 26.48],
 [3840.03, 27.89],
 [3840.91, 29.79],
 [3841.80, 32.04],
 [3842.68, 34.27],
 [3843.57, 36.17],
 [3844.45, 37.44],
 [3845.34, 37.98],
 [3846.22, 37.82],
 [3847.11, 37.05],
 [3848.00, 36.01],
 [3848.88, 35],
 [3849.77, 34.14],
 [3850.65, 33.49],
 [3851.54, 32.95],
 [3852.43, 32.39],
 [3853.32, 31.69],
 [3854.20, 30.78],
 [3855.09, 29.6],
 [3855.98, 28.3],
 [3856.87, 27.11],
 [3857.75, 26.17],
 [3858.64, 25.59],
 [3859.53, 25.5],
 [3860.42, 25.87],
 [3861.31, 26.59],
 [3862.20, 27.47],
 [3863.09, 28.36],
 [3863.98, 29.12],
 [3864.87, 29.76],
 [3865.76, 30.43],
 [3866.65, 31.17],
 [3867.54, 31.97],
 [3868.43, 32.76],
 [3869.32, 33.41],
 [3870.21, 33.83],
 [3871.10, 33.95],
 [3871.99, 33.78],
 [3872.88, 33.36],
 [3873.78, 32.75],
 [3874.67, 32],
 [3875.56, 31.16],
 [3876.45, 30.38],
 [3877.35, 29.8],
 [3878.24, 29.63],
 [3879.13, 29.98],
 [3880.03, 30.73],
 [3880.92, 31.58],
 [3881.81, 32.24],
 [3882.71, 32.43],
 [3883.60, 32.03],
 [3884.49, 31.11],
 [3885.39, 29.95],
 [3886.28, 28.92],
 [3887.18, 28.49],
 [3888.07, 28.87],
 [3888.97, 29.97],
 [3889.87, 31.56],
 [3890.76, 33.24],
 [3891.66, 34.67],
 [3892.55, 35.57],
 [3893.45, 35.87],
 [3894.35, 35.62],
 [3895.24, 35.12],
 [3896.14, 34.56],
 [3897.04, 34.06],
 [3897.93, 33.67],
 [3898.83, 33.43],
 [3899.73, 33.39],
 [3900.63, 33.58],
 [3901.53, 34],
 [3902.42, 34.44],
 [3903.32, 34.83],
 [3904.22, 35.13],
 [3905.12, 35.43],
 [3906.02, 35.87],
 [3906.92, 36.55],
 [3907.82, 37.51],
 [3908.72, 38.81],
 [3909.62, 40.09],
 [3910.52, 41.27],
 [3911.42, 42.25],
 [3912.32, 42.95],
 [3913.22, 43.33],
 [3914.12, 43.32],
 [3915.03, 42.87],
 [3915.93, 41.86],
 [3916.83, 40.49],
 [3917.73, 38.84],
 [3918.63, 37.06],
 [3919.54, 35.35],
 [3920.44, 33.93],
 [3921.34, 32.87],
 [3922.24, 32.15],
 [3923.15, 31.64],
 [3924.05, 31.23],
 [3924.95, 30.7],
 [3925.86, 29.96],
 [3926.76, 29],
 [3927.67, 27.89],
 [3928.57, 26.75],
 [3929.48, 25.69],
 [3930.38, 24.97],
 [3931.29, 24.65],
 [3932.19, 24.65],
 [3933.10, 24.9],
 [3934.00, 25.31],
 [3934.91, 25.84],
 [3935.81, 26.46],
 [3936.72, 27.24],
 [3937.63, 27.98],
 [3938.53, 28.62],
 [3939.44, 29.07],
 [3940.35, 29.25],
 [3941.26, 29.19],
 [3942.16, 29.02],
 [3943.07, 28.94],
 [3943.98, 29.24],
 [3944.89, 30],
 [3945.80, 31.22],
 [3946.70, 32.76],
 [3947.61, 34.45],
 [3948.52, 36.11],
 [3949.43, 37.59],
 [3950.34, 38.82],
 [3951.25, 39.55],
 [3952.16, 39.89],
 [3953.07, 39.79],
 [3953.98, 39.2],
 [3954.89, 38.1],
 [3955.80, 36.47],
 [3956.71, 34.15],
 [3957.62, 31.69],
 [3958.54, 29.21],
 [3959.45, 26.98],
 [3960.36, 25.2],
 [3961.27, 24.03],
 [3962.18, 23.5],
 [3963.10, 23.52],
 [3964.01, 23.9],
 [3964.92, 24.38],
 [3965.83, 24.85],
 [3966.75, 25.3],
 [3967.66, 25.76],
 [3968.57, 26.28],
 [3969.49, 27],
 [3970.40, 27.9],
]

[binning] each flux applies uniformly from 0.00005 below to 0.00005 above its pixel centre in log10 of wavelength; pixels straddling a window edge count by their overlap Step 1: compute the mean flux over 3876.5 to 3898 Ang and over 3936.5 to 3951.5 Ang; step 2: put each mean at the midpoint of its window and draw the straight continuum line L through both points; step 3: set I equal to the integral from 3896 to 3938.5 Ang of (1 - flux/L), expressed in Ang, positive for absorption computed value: -2.24 Ang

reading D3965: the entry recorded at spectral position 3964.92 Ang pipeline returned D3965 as 24.38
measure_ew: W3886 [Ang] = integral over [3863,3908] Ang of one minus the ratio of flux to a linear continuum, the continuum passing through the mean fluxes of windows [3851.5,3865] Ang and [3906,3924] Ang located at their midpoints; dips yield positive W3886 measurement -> 0.7 Ang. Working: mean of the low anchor 28.4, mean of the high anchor 38.3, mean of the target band 32.6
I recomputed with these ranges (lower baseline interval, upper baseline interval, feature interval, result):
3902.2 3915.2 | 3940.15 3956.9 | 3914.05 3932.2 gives 2.3 Ang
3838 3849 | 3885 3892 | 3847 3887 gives 1.4 Ang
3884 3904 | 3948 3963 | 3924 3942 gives 3.2 Ang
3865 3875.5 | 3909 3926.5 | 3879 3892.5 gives 1.2 Ang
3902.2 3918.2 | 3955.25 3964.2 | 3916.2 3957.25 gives 1.5 Ang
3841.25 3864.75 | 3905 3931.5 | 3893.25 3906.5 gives -0.2 Ang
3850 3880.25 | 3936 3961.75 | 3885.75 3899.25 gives -0.8 Ang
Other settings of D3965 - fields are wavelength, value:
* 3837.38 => 25.06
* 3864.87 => 29.76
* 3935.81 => 26.46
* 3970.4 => 27.9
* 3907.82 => 37.51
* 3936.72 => 27.24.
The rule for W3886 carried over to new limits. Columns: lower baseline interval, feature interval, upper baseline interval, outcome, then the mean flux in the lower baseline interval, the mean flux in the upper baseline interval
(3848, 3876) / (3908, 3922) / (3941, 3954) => -2.8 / 30.8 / 34.3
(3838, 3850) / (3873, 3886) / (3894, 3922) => 1.6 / 33.5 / 37.2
